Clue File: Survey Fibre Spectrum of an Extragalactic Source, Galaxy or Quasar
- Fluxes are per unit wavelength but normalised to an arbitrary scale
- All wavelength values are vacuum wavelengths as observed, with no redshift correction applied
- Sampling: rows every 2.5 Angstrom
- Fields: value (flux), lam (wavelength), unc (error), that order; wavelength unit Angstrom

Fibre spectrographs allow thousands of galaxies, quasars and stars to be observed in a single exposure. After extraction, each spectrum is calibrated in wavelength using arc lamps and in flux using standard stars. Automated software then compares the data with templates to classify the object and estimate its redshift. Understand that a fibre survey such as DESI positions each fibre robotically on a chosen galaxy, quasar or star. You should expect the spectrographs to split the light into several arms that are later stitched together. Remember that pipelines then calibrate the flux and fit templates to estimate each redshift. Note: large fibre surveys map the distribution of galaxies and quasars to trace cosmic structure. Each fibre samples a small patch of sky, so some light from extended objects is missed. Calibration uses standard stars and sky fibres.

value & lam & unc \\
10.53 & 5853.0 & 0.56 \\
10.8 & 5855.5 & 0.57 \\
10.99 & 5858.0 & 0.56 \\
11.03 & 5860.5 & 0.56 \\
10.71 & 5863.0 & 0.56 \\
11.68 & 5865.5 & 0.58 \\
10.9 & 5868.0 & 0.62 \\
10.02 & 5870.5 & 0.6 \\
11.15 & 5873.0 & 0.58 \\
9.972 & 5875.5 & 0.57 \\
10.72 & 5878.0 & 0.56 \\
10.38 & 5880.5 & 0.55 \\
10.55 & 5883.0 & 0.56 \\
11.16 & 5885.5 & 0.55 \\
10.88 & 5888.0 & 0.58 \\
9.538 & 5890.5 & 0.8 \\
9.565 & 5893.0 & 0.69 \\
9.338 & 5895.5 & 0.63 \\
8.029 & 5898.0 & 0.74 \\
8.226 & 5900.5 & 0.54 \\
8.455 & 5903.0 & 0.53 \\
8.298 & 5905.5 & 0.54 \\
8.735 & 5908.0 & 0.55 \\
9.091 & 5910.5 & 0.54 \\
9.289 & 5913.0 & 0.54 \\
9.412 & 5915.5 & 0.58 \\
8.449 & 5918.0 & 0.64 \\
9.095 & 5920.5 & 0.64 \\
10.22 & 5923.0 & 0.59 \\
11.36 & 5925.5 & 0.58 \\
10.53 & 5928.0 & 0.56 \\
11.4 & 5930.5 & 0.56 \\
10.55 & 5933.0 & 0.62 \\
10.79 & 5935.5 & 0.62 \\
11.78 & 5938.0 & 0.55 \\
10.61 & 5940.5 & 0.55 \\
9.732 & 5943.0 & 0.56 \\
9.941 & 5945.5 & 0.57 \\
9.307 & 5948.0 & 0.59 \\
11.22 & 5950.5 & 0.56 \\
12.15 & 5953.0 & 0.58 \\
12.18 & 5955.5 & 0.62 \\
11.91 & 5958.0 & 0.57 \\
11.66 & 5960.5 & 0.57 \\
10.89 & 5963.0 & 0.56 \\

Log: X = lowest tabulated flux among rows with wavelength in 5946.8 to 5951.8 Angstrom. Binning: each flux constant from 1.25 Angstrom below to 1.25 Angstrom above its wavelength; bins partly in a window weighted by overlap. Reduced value 9.307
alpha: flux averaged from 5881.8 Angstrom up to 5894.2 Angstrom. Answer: 10.3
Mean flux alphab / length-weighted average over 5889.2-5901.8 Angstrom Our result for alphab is 8.94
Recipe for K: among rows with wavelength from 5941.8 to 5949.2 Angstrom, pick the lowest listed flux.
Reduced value 9.307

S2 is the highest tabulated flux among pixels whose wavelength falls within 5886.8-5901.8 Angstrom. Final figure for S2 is 10.88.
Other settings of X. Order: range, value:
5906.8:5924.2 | 8.449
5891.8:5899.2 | 8.029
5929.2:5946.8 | 9.732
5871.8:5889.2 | 9.972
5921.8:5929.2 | 10.22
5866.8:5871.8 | 10.02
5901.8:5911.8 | 8.298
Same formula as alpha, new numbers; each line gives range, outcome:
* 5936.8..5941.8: 11.2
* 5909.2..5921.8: 9.07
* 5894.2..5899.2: 8.7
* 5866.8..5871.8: 10.5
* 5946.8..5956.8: 11.2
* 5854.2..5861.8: 10.9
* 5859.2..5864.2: 10.9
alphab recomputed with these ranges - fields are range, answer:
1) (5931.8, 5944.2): 10.7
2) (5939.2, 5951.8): 10.2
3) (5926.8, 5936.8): 10.8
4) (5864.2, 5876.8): 10.7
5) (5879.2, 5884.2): 10.5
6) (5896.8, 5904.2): 8.24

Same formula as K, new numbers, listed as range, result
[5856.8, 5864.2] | 10.71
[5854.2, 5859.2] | 10.8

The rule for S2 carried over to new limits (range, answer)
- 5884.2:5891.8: 11.16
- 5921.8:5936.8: 11.4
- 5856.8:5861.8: 11.03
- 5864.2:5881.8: 11.68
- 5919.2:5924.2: 10.22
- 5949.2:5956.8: 12.18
